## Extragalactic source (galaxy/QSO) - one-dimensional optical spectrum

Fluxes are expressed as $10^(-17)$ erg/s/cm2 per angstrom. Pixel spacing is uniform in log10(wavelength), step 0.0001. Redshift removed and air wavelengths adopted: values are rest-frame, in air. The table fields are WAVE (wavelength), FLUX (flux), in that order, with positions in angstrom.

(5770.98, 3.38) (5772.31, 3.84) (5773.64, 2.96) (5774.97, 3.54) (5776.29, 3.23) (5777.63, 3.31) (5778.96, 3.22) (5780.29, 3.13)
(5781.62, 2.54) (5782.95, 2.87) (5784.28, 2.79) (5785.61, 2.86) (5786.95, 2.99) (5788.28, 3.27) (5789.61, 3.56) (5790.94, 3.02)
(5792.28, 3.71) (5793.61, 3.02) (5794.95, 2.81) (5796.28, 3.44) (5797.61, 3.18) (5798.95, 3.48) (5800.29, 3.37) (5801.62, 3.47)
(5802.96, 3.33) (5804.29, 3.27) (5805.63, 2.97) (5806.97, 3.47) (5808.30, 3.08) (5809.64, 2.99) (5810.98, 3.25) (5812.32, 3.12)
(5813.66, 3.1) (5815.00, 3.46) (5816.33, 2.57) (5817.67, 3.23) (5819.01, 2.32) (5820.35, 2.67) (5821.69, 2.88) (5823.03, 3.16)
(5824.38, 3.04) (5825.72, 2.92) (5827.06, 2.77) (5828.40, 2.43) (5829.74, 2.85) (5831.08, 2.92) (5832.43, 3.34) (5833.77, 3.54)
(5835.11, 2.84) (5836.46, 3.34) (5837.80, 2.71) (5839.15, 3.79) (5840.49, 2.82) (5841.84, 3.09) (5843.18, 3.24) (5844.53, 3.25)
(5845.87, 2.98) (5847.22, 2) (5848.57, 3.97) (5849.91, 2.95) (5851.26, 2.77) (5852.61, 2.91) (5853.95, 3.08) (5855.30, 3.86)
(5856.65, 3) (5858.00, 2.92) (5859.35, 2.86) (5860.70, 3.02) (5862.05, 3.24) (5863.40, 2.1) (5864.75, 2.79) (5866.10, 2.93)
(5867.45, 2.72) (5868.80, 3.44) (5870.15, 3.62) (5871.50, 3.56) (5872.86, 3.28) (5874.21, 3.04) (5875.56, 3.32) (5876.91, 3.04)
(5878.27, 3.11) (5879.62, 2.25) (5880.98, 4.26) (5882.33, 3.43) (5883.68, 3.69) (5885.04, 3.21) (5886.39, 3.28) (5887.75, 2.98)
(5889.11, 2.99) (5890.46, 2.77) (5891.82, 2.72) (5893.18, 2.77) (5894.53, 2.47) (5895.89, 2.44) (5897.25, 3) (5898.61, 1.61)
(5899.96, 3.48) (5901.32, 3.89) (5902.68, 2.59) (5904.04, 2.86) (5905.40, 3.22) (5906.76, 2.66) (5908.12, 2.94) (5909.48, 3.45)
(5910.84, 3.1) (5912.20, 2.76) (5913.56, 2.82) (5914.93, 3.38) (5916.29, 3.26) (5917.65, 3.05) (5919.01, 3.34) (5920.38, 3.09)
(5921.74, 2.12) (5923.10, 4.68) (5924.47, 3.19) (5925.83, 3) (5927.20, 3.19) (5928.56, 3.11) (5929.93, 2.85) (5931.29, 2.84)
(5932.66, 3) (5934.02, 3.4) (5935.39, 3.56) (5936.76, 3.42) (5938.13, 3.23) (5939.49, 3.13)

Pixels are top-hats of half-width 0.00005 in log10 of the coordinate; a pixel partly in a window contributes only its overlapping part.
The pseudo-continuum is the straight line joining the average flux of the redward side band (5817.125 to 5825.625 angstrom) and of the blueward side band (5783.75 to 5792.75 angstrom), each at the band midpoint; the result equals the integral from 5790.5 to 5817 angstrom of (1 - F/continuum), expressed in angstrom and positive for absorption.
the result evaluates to -1.54 angstrom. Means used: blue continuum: 3.16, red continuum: 2.88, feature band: 3.21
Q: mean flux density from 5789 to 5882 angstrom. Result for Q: 3.1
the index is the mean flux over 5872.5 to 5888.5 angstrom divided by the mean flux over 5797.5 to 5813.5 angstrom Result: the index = 1.00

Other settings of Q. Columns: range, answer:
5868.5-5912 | 3.07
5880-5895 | 3.13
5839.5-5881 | 3.06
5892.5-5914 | 2.88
